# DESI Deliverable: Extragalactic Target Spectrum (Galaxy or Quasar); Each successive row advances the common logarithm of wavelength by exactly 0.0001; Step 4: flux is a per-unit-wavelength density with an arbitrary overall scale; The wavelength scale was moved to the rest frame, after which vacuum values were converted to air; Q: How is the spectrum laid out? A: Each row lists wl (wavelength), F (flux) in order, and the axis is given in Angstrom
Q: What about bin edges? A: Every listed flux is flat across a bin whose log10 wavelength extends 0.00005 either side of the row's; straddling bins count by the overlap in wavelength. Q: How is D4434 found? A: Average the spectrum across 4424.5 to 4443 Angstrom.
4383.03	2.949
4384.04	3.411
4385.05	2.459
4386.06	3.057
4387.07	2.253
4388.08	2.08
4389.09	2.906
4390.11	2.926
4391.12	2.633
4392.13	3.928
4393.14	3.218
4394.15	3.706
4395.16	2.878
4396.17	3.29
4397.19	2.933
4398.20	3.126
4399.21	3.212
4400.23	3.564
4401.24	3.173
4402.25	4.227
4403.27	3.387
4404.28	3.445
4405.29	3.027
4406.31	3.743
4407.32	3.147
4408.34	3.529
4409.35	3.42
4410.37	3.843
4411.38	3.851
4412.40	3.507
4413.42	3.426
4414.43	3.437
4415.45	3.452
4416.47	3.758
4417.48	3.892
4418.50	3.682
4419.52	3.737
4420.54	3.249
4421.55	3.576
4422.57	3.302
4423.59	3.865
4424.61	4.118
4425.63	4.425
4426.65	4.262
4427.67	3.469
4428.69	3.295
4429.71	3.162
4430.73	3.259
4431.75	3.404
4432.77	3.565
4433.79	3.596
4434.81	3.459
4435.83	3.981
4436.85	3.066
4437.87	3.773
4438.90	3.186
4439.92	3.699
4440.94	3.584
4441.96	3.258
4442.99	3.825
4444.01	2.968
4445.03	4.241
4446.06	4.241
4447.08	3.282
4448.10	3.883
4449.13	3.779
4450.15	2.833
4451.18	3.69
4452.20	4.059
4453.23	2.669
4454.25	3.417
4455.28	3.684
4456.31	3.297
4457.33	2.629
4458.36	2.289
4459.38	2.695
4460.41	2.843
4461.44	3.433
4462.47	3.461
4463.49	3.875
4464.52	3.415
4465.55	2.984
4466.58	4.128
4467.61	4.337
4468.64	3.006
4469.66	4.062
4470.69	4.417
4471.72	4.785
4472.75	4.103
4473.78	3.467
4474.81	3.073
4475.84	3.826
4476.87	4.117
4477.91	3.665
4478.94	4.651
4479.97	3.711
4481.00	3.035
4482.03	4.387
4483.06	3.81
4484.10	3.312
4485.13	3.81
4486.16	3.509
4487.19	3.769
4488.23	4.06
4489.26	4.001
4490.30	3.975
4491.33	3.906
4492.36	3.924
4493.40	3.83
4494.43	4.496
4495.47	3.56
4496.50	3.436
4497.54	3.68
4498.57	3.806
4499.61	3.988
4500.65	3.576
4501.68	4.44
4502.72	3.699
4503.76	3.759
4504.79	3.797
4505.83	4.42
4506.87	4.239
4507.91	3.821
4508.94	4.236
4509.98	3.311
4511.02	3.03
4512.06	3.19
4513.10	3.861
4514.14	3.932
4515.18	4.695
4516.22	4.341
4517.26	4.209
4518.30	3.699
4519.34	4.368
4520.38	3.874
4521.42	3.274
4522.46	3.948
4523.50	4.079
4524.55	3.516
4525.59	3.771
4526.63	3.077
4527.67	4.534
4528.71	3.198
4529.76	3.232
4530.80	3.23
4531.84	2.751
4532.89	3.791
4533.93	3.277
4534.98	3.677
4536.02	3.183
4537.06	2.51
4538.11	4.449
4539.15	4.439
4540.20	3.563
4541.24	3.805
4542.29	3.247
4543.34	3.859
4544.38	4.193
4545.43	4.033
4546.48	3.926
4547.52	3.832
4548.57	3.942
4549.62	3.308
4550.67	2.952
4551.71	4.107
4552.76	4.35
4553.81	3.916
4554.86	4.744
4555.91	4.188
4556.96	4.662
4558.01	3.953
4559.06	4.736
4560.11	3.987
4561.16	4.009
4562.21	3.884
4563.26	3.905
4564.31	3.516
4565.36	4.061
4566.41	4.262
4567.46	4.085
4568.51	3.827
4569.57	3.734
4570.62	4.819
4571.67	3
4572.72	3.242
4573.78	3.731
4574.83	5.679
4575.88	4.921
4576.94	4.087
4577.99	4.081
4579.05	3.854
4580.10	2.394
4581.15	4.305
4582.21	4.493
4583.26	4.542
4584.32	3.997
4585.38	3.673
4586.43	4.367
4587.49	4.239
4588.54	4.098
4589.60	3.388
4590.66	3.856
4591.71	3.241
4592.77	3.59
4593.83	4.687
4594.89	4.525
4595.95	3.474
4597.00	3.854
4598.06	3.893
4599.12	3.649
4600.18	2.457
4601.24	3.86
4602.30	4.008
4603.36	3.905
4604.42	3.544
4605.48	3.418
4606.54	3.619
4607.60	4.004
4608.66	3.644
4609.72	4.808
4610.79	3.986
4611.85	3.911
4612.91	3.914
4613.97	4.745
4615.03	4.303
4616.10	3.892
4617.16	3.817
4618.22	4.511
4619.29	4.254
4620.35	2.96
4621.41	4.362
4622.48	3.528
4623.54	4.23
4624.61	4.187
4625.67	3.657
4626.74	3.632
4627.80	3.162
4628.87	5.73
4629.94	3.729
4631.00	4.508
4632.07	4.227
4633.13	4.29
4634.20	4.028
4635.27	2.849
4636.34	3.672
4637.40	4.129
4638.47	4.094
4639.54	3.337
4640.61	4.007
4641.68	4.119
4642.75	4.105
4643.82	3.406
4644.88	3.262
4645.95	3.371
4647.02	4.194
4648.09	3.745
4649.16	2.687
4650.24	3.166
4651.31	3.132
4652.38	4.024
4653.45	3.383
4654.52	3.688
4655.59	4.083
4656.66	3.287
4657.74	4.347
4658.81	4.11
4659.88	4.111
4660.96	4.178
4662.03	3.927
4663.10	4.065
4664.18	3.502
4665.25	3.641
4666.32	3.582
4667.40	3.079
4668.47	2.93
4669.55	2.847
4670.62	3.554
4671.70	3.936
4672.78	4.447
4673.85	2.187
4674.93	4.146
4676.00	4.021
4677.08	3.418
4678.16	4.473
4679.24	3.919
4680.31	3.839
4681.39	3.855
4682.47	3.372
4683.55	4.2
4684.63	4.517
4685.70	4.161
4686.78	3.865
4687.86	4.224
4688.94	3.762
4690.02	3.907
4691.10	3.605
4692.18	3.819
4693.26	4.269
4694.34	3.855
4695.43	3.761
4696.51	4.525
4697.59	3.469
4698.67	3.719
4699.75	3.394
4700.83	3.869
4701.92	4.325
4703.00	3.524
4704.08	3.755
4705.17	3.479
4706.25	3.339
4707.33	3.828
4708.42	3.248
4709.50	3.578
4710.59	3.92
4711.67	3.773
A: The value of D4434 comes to 3.58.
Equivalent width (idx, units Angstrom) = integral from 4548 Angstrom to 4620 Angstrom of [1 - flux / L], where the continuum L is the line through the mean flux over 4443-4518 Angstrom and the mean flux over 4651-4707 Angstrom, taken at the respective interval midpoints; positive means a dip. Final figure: -4.2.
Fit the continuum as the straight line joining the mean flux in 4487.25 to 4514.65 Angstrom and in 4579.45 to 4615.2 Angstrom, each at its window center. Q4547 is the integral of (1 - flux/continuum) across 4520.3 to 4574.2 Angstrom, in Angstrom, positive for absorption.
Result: 1.03 Angstrom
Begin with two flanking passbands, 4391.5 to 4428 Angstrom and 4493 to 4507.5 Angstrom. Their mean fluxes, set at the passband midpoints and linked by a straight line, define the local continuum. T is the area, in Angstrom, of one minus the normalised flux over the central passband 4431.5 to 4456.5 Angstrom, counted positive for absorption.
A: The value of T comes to 1.0 Angstrom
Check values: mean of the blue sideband 3.55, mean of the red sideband 3.91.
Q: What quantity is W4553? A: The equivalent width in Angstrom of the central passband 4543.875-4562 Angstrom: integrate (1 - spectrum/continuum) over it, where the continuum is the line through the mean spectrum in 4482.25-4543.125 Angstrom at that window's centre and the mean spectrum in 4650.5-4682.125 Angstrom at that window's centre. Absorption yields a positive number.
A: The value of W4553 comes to -1.5 Angstrom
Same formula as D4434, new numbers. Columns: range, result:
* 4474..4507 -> 3.84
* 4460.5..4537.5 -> 3.76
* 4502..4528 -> 3.87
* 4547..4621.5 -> 3.96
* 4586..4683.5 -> 3.81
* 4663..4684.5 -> 3.66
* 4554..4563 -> 4.24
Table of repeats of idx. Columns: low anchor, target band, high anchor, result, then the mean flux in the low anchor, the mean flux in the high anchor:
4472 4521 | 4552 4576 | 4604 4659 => -1.64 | 3.86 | 3.86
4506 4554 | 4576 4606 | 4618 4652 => -0.56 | 3.74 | 3.81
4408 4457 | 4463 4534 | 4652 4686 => -3.29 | 3.58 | 3.77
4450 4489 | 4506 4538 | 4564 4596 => 0.91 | 3.6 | 4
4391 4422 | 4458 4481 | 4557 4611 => -0.08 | 3.46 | 3.94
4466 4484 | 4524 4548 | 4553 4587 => 2.42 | 3.9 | 4.08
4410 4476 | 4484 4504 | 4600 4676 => -1.17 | 3.56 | 3.8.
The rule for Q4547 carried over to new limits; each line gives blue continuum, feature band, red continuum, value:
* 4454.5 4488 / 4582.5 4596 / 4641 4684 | -1.3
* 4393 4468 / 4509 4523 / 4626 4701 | -0.9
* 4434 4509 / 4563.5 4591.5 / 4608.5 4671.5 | -1.7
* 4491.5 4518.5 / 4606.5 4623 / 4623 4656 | -0.9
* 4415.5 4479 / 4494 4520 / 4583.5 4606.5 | -1.6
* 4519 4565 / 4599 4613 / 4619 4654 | 0.1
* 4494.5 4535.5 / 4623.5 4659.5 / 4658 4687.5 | -0.3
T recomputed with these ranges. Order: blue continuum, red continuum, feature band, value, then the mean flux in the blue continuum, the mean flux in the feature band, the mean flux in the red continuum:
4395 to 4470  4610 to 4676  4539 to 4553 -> -0.5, 3.49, 3.8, 3.81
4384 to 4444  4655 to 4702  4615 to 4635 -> -1.6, 3.41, 4.03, 3.82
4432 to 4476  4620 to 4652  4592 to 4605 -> -0.1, 3.53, 3.77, 3.79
